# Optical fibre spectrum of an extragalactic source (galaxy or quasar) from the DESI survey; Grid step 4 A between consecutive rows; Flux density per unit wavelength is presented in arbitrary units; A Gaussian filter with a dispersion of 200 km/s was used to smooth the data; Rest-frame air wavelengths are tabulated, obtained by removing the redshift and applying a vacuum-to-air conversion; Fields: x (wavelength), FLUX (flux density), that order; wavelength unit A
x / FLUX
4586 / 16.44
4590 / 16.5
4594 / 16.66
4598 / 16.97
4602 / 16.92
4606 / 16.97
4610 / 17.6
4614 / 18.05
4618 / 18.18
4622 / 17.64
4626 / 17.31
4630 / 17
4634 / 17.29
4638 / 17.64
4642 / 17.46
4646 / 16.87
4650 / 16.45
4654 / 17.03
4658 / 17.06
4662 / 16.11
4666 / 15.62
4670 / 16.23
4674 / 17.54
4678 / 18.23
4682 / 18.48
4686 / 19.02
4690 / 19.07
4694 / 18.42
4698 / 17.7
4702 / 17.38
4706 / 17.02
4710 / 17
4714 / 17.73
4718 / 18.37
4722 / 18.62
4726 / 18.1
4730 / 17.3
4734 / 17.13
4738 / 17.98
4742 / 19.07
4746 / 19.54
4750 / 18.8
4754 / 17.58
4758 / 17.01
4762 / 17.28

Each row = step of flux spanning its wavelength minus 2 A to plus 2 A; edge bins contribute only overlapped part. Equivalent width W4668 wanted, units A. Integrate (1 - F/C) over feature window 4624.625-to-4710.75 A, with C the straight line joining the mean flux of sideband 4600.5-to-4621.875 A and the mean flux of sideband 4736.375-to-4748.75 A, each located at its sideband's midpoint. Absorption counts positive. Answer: 3.7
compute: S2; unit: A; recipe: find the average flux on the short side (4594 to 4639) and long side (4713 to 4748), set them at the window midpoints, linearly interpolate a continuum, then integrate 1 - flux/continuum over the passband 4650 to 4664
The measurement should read 0.8 A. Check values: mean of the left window 17.4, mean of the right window 18.2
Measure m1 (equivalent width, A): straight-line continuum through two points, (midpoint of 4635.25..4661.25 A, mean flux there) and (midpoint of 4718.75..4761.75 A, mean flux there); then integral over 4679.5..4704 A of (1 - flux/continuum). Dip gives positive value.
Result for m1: -1.1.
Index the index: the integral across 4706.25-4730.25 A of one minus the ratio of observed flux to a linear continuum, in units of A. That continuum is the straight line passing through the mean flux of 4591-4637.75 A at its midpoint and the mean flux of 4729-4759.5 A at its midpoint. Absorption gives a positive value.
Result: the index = 0.1 A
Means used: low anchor 17.3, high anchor 18.1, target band 17.8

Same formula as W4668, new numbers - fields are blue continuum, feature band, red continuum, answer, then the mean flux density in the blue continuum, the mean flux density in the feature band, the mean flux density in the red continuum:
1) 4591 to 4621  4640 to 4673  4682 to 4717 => 1.9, 17.3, 16.6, 18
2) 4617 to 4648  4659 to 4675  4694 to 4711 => 1.0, 17.4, 16.3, 17.4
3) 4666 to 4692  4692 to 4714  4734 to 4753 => 0.8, 17.9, 17.5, 18.6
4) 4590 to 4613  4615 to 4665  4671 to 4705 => 1.0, 17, 17.2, 18.1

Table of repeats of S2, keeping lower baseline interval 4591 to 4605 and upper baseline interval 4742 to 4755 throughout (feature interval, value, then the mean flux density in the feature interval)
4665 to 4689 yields 0.3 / 17.7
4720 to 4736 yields 0.6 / 17.8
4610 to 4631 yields -0.7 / 17.7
